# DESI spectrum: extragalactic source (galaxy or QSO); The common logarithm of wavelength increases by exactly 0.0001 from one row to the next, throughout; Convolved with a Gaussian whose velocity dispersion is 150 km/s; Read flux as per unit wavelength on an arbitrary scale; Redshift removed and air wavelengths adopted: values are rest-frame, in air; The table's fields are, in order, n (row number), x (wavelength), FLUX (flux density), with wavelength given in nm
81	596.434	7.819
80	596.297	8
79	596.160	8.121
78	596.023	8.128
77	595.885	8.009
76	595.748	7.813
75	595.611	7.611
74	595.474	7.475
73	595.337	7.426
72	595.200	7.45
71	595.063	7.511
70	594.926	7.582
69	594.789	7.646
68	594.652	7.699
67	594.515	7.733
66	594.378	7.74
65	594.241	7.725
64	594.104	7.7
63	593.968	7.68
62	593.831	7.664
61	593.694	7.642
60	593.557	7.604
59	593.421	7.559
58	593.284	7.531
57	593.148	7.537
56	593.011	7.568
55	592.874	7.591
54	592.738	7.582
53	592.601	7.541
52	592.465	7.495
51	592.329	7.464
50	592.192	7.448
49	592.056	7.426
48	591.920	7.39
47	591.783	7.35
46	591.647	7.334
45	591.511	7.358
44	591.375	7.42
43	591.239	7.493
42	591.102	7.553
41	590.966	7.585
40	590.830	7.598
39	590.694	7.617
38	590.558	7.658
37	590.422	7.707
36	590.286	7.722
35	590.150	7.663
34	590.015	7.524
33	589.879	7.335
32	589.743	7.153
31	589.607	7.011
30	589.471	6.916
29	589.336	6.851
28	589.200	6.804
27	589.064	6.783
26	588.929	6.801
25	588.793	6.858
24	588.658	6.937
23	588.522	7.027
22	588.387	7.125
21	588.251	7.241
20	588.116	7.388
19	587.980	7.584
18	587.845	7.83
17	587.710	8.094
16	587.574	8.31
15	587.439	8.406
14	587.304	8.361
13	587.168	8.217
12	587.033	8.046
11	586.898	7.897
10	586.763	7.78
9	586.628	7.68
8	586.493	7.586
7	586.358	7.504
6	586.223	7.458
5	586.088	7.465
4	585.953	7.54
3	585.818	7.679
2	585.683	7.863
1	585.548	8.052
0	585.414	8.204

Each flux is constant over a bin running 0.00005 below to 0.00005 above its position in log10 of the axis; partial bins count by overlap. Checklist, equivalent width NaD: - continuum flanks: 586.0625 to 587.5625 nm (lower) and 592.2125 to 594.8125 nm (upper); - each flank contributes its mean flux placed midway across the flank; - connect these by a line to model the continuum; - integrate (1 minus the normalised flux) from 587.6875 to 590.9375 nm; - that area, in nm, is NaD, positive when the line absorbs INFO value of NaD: 0.20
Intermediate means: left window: 7.88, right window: 7.61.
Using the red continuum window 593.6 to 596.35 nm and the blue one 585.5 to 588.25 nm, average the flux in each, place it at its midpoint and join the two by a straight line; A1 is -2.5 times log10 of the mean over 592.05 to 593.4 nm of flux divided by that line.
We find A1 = 0.03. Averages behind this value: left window 7.82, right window 7.71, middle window 7.52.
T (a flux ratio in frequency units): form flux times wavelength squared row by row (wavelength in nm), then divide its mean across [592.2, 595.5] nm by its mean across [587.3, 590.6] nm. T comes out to 1.0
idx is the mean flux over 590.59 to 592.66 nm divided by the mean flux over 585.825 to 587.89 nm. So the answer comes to 0.95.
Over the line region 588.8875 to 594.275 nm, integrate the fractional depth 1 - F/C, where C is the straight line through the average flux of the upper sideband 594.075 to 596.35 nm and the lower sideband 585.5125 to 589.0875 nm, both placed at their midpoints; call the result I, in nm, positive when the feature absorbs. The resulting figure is 0.17 nm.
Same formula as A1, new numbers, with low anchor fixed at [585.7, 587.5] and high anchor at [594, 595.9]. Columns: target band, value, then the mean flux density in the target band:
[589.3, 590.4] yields 0.06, 7.31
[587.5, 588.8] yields 0.04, 7.47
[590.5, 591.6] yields 0.03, 7.53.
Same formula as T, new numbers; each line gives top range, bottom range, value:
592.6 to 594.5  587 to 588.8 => 1.01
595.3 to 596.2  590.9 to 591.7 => 1.06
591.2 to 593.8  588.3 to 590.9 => 1.05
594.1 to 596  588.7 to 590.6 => 1.08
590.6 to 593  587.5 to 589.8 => 1.05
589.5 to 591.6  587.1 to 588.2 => 0.94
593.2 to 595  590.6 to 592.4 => 1.03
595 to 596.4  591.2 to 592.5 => 1.06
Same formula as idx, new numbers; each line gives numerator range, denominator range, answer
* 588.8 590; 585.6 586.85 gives 0.91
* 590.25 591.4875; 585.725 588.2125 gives 0.97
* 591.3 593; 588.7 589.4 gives 1.09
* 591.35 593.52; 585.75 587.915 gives 0.95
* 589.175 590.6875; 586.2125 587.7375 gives 0.92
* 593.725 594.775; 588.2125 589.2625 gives 1.11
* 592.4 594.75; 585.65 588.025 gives 0.97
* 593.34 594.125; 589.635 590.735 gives 1.01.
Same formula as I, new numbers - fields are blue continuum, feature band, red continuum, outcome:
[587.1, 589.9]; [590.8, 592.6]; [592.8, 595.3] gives 0.01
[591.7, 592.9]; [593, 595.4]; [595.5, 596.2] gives 0.03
